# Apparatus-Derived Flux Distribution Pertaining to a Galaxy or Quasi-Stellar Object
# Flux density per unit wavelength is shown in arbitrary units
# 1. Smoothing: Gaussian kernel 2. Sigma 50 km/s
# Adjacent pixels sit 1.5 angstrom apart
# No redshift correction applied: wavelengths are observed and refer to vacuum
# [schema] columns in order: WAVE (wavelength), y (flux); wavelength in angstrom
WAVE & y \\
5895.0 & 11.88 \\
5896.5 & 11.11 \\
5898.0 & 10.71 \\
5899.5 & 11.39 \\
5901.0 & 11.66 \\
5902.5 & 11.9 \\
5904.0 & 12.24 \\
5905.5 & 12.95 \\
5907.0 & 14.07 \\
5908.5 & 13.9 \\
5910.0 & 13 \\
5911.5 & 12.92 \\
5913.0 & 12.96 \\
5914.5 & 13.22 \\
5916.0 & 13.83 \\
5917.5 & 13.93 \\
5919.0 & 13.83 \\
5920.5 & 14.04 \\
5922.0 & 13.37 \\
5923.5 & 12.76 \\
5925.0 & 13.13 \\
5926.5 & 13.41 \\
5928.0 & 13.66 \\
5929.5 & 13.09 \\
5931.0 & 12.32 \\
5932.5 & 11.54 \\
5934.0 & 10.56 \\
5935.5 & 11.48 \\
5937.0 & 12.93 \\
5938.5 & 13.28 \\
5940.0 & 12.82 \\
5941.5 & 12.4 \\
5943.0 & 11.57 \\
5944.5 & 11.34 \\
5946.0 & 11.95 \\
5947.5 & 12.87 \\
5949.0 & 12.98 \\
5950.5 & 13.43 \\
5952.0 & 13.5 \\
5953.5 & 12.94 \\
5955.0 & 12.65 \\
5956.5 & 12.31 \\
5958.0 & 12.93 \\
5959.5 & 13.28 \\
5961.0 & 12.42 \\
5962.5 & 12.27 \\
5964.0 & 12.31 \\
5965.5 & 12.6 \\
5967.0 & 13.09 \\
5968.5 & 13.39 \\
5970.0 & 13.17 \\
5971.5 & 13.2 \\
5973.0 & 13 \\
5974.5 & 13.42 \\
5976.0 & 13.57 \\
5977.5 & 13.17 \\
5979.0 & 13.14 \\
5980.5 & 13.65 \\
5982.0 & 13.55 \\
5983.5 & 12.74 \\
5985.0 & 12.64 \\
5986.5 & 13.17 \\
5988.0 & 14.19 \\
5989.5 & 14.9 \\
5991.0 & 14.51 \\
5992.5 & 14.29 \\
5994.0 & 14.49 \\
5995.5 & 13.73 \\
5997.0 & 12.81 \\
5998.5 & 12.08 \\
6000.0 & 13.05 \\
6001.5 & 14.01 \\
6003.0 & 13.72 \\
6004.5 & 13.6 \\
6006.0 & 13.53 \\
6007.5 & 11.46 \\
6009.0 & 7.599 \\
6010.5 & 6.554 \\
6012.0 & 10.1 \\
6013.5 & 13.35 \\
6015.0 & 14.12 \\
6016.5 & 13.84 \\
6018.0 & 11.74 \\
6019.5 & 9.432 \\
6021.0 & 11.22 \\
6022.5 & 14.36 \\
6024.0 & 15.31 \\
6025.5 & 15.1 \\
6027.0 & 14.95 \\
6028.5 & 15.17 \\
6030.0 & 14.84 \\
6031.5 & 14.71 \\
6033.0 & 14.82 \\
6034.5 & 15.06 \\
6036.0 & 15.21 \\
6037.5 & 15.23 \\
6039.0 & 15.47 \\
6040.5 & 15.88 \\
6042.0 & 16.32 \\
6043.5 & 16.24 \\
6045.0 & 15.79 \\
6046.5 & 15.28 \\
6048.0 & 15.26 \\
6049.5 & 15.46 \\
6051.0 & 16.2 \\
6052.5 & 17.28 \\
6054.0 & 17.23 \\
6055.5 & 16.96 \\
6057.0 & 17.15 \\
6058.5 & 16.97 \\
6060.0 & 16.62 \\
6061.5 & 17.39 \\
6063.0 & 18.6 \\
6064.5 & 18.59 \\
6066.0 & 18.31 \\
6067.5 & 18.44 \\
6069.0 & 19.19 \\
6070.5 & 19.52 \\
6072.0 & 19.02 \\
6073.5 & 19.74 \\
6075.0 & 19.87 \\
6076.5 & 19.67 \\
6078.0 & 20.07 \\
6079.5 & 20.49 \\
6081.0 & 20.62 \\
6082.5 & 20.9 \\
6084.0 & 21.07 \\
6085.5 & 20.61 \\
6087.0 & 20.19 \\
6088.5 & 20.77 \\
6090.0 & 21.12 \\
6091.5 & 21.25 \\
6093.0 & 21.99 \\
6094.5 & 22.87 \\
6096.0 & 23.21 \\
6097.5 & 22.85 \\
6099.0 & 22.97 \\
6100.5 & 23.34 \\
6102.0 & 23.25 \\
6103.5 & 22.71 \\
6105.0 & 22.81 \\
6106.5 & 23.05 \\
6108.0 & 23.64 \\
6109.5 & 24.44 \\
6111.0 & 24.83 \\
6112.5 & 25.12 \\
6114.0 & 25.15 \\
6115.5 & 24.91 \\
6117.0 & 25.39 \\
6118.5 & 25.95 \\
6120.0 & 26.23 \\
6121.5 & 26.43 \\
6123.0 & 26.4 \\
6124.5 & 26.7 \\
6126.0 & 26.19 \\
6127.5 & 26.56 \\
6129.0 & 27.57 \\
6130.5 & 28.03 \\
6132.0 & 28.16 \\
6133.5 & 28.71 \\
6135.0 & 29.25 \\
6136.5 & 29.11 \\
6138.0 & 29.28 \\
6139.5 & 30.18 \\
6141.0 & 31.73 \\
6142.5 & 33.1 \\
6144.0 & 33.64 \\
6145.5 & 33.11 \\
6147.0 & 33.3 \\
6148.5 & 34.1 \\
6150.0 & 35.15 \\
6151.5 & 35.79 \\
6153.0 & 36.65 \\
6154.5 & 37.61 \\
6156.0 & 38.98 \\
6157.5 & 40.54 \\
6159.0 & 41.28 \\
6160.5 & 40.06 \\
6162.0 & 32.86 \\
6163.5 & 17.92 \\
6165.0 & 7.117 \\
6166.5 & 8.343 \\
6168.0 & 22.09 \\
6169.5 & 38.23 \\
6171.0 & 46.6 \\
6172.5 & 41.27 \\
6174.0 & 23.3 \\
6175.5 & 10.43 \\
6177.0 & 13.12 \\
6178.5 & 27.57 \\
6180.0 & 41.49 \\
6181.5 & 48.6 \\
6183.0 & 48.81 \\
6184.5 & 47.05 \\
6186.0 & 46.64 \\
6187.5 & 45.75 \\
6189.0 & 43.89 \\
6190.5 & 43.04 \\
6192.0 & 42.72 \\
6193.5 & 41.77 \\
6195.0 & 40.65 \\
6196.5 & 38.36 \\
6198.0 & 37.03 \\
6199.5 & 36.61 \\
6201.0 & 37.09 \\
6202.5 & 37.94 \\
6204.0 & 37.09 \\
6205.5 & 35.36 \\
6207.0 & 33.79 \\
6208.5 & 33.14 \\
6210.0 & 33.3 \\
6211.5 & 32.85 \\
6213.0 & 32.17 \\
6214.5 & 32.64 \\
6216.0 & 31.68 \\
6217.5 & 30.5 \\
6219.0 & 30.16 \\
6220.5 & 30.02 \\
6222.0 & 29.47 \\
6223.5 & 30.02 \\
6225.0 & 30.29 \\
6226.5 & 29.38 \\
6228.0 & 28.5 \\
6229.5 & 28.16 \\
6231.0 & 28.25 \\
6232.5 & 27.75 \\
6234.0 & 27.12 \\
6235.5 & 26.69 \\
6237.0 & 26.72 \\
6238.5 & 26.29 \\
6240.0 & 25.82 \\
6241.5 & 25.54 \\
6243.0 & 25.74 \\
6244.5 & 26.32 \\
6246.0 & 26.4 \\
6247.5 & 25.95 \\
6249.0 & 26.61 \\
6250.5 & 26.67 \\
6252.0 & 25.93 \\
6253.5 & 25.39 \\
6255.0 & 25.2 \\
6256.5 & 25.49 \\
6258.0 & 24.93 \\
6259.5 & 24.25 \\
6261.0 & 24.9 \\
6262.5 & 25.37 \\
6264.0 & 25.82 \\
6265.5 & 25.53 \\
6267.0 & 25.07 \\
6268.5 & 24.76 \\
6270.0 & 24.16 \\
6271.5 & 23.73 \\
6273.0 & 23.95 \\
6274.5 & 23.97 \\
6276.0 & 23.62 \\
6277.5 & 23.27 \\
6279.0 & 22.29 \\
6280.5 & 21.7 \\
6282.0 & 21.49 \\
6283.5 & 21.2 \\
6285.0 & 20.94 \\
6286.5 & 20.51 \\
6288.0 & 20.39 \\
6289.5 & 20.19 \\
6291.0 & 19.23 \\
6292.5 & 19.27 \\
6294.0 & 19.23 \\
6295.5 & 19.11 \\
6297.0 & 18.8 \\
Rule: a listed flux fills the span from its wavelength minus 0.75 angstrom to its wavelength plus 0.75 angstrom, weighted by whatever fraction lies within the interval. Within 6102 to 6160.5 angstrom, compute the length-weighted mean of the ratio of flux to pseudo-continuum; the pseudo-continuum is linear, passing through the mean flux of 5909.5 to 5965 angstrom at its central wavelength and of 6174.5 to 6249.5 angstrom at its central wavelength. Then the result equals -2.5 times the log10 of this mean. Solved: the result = -0.10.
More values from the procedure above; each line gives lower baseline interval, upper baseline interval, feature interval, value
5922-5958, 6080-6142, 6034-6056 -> 0.25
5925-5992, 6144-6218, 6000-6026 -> 0.43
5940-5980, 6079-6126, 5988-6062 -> 0.23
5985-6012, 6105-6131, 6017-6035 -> 0.14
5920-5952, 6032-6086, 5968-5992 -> 0.07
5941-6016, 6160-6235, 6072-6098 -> 0.09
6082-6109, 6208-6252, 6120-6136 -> -0.15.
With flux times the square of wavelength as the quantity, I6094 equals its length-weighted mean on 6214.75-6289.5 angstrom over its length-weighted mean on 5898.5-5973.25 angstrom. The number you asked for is 2.24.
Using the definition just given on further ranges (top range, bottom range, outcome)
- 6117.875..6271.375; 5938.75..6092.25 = 2.19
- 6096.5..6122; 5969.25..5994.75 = 1.86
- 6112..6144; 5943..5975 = 2.30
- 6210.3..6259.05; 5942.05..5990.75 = 2.35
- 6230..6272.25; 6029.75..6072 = 1.66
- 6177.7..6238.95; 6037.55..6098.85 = 1.95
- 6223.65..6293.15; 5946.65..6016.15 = 2.11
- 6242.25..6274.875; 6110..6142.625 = 0.96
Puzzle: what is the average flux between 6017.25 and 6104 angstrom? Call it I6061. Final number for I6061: 17.9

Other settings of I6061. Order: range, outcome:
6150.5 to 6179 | 29.5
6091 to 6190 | 29.7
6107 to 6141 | 26.8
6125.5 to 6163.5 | 32.6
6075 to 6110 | 21.8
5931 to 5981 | 12.7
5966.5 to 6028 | 13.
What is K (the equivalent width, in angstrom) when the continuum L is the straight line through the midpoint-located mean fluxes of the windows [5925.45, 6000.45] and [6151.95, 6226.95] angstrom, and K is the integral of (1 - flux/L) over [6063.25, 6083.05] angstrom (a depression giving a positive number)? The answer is 3.23 angstrom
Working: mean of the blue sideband 13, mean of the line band 19.5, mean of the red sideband 34.3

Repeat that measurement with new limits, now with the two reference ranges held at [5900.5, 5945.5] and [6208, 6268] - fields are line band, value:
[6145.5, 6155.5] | -5.0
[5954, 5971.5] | 2.3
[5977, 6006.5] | 4.6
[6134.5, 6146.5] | -4.2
